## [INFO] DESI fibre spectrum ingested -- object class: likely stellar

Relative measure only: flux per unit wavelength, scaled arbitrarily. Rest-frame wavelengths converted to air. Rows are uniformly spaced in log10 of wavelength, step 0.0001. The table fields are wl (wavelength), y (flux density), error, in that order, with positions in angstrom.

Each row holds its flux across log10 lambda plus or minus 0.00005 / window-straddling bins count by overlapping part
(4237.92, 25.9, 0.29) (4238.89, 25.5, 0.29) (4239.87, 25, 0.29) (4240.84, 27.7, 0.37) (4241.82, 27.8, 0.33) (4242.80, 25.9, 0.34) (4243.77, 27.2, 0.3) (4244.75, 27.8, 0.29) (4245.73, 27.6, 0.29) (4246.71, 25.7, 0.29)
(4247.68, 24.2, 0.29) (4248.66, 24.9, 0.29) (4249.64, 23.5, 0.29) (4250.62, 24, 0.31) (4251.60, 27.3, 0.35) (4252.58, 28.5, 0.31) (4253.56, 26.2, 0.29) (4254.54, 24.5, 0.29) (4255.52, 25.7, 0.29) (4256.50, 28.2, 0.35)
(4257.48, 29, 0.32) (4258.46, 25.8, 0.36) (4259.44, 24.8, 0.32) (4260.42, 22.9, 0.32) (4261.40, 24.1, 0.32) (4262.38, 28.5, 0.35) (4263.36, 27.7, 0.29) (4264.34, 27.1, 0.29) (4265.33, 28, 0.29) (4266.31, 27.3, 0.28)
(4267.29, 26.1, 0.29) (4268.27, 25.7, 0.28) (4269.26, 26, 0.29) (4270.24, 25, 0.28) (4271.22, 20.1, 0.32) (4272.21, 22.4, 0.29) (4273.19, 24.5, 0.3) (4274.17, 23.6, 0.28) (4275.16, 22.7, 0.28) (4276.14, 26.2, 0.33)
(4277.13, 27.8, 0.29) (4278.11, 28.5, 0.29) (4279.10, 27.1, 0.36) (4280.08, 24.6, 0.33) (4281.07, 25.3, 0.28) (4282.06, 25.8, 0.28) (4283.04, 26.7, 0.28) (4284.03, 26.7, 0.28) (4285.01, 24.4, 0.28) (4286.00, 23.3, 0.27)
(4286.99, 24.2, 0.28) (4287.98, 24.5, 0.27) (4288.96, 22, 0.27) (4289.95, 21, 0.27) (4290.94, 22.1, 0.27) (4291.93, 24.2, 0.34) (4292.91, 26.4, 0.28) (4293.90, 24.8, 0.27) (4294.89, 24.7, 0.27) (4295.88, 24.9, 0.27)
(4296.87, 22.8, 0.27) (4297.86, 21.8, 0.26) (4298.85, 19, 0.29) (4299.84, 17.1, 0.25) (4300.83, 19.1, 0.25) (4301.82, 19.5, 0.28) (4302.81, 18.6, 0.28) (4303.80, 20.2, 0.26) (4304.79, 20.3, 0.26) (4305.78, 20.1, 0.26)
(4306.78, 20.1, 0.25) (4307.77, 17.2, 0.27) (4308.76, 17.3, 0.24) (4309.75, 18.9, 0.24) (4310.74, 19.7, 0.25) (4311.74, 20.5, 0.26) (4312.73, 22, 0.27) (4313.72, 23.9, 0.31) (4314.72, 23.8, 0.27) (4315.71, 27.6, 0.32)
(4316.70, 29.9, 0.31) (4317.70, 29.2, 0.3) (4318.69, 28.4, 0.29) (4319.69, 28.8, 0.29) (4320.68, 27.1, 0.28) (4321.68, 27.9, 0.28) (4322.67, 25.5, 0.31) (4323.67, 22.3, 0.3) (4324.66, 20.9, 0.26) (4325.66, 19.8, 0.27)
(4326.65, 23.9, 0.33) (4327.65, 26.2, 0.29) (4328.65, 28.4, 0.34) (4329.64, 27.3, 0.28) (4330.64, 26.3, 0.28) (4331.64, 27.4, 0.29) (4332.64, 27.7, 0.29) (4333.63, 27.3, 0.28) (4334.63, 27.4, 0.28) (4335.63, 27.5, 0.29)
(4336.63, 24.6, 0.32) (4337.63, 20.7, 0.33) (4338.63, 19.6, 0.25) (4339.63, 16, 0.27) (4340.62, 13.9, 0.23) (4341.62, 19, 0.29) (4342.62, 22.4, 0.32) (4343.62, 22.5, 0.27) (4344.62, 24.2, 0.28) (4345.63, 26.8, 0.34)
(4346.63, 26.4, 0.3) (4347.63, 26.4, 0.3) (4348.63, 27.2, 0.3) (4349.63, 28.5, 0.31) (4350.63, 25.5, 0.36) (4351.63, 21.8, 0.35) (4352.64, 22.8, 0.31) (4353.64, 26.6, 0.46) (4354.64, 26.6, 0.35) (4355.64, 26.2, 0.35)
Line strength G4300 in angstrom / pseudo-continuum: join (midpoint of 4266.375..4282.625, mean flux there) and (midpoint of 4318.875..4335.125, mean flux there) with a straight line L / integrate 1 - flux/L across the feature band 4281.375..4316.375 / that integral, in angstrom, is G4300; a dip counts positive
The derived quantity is 4.5 angstrom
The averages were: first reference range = 25.2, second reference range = 25.9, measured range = 22.2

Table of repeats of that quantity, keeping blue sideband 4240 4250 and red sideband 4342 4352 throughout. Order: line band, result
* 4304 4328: 2.0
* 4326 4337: -0.6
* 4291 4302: 1.5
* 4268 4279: 0.5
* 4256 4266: -0.2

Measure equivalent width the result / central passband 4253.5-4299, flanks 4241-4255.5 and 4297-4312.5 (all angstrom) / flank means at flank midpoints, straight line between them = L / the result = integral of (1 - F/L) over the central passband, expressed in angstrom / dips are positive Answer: -4.6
